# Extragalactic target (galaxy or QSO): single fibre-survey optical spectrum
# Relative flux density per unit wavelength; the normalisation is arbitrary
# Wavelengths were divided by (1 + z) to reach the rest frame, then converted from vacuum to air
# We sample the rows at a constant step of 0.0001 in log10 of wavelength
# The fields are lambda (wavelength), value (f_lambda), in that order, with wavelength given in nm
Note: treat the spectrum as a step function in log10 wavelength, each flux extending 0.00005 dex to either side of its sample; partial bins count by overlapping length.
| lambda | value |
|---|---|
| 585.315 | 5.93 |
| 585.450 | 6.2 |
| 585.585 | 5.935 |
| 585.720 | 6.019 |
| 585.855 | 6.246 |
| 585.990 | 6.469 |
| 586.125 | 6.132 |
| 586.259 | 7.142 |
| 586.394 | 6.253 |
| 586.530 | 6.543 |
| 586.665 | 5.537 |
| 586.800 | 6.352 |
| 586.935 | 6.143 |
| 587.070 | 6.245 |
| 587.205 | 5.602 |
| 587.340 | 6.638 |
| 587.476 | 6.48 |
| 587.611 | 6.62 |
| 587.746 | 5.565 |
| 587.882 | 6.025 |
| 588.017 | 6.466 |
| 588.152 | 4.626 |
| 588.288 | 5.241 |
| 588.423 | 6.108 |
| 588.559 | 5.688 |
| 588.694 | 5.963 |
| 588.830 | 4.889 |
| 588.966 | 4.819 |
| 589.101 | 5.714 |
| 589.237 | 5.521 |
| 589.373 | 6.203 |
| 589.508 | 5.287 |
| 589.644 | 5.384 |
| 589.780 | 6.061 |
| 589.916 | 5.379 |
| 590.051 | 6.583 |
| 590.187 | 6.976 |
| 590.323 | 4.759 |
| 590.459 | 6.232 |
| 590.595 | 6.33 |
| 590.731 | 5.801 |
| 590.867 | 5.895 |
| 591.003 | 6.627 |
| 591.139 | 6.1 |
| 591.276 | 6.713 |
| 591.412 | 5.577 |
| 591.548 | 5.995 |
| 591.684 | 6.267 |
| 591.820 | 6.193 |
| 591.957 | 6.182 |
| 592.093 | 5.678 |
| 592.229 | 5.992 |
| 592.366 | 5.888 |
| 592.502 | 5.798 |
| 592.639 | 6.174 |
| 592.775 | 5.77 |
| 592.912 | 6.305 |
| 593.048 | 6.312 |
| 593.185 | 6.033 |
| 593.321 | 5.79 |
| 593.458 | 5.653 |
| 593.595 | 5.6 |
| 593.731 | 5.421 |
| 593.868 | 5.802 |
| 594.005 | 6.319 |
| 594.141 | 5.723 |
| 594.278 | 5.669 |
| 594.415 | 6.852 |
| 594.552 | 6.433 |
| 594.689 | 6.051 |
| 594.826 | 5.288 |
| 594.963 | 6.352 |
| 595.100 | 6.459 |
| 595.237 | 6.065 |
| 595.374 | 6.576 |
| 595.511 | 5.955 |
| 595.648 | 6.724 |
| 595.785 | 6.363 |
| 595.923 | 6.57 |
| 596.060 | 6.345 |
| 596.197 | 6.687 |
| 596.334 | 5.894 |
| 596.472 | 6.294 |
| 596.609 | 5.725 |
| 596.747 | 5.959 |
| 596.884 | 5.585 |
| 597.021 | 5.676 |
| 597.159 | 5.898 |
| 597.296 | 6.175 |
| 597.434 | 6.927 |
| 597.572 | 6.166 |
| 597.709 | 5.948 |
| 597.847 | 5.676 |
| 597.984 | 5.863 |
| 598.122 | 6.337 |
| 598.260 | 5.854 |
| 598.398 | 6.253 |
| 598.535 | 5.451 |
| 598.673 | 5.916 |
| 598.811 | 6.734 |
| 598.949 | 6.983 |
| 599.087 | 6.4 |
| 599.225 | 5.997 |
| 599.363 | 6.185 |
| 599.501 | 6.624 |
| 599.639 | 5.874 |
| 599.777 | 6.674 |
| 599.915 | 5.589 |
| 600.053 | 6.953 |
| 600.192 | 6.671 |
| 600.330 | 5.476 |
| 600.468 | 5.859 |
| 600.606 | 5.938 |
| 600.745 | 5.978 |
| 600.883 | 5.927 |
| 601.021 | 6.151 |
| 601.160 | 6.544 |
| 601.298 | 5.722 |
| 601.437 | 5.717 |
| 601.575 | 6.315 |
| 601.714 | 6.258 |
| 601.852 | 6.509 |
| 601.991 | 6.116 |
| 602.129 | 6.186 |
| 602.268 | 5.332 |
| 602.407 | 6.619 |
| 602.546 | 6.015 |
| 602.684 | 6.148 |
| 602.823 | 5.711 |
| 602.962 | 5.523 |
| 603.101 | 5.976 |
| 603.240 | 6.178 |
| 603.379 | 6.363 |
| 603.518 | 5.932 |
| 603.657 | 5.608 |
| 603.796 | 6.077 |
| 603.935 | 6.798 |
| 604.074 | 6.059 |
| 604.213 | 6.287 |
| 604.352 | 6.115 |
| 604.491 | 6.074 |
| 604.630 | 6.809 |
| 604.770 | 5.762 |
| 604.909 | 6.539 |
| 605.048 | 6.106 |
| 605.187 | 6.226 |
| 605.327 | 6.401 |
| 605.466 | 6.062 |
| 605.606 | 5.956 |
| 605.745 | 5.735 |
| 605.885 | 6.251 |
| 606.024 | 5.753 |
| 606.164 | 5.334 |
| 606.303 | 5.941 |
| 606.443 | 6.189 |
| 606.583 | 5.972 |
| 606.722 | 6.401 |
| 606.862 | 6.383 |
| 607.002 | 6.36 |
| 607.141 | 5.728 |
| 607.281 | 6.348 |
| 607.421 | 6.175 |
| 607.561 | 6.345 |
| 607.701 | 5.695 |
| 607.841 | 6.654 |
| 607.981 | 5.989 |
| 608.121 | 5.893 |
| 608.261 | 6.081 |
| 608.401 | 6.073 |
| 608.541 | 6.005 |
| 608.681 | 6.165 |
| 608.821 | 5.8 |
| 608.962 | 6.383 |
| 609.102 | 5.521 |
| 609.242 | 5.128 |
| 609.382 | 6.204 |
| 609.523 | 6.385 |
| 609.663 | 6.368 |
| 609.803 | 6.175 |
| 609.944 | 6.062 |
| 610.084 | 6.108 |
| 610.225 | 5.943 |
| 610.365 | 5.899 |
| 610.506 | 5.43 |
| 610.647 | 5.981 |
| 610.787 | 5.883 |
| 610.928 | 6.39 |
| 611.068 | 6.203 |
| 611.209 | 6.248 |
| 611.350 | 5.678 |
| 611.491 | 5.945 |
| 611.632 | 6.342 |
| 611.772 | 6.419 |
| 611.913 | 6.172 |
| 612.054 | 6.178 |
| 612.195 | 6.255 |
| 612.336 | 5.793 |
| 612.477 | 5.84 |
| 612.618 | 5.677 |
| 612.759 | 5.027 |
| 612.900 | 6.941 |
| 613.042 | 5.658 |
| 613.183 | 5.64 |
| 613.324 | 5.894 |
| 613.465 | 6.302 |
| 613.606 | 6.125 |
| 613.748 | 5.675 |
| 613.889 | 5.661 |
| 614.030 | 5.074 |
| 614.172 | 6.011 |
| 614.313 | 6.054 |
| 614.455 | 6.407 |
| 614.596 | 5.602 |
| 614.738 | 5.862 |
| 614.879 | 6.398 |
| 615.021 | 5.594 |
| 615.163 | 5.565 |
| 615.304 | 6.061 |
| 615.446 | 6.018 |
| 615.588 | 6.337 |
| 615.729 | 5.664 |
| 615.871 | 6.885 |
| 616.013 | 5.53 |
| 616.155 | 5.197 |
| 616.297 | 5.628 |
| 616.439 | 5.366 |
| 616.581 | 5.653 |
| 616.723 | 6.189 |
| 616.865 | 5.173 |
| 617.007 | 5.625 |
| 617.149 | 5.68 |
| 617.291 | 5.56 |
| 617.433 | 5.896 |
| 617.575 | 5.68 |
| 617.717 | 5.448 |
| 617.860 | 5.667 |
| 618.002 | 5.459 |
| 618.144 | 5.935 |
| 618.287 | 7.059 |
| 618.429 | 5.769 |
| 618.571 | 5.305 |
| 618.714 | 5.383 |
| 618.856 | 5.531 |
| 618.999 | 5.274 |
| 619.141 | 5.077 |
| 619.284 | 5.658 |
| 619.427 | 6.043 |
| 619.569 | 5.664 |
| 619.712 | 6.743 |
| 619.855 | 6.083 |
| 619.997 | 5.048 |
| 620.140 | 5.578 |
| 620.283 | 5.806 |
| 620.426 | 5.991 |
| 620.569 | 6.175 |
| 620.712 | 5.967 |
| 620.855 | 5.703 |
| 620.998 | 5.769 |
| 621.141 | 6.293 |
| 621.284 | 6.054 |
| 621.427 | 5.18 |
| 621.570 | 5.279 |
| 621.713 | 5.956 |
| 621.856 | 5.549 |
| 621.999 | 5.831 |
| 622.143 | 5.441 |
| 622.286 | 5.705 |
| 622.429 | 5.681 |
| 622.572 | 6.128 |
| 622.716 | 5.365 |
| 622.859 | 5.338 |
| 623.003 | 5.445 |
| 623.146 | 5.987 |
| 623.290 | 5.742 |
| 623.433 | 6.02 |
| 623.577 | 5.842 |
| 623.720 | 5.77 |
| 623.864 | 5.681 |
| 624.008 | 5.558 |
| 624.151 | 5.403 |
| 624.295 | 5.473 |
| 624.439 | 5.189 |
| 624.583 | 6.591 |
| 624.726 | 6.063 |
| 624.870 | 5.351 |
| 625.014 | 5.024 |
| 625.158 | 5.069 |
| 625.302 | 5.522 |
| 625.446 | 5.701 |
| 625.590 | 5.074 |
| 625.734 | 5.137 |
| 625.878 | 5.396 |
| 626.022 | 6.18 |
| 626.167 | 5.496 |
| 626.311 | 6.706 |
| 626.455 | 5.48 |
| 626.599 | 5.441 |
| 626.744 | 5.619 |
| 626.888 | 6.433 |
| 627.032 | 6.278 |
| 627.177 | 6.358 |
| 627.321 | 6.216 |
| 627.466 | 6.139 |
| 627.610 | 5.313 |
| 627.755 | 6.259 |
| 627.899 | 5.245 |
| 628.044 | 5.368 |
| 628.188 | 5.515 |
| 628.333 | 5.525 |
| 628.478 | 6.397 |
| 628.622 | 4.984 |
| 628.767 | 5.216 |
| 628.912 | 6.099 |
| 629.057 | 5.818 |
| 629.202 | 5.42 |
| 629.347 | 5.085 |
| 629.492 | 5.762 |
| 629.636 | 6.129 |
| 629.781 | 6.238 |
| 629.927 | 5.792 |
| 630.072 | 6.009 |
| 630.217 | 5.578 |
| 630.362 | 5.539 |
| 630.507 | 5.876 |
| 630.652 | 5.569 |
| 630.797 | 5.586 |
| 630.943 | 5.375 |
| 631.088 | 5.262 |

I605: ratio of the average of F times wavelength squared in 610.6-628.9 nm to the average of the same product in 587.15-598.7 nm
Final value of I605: 1.05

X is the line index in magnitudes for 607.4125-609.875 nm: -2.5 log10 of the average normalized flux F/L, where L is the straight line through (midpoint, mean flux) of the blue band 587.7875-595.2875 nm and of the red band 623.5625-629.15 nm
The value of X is -0.05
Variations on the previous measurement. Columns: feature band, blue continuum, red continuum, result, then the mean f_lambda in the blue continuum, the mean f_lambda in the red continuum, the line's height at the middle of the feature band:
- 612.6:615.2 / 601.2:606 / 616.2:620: -0.01 mag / 6.1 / 5.7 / 5.82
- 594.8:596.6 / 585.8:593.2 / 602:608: -0.04 mag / 5.99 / 6.1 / 6.03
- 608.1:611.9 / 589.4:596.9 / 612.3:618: -0.03 mag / 6.05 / 5.8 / 5.86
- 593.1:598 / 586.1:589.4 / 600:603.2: -0.01 mag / 5.93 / 6.07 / 6.01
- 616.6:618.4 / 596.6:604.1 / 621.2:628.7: 0.01 mag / 6.1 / 5.68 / 5.81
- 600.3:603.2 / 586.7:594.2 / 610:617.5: -0.02 mag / 5.92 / 5.89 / 5.91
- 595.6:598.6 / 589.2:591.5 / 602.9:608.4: -0.01 mag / 5.97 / 6.11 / 6.03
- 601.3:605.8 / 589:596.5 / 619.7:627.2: -0.03 mag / 6.04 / 5.72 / 5.93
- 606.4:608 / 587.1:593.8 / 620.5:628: -0.07 mag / 5.9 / 5.72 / 5.81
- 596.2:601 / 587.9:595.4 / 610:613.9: -0.03 mag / 5.92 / 5.98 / 5.94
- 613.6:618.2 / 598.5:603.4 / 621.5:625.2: 0.01 mag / 6.13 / 5.64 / 5.8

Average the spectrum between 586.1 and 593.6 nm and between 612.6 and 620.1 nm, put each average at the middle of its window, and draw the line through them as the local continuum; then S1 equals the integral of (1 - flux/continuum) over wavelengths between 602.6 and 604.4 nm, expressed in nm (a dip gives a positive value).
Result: -0.06 nm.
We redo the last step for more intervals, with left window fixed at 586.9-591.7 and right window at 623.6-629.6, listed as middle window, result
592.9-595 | -0.03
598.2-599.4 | -0.07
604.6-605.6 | -0.07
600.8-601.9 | -0.06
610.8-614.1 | -0.12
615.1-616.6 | -0.02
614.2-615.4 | -0.04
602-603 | -0.02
